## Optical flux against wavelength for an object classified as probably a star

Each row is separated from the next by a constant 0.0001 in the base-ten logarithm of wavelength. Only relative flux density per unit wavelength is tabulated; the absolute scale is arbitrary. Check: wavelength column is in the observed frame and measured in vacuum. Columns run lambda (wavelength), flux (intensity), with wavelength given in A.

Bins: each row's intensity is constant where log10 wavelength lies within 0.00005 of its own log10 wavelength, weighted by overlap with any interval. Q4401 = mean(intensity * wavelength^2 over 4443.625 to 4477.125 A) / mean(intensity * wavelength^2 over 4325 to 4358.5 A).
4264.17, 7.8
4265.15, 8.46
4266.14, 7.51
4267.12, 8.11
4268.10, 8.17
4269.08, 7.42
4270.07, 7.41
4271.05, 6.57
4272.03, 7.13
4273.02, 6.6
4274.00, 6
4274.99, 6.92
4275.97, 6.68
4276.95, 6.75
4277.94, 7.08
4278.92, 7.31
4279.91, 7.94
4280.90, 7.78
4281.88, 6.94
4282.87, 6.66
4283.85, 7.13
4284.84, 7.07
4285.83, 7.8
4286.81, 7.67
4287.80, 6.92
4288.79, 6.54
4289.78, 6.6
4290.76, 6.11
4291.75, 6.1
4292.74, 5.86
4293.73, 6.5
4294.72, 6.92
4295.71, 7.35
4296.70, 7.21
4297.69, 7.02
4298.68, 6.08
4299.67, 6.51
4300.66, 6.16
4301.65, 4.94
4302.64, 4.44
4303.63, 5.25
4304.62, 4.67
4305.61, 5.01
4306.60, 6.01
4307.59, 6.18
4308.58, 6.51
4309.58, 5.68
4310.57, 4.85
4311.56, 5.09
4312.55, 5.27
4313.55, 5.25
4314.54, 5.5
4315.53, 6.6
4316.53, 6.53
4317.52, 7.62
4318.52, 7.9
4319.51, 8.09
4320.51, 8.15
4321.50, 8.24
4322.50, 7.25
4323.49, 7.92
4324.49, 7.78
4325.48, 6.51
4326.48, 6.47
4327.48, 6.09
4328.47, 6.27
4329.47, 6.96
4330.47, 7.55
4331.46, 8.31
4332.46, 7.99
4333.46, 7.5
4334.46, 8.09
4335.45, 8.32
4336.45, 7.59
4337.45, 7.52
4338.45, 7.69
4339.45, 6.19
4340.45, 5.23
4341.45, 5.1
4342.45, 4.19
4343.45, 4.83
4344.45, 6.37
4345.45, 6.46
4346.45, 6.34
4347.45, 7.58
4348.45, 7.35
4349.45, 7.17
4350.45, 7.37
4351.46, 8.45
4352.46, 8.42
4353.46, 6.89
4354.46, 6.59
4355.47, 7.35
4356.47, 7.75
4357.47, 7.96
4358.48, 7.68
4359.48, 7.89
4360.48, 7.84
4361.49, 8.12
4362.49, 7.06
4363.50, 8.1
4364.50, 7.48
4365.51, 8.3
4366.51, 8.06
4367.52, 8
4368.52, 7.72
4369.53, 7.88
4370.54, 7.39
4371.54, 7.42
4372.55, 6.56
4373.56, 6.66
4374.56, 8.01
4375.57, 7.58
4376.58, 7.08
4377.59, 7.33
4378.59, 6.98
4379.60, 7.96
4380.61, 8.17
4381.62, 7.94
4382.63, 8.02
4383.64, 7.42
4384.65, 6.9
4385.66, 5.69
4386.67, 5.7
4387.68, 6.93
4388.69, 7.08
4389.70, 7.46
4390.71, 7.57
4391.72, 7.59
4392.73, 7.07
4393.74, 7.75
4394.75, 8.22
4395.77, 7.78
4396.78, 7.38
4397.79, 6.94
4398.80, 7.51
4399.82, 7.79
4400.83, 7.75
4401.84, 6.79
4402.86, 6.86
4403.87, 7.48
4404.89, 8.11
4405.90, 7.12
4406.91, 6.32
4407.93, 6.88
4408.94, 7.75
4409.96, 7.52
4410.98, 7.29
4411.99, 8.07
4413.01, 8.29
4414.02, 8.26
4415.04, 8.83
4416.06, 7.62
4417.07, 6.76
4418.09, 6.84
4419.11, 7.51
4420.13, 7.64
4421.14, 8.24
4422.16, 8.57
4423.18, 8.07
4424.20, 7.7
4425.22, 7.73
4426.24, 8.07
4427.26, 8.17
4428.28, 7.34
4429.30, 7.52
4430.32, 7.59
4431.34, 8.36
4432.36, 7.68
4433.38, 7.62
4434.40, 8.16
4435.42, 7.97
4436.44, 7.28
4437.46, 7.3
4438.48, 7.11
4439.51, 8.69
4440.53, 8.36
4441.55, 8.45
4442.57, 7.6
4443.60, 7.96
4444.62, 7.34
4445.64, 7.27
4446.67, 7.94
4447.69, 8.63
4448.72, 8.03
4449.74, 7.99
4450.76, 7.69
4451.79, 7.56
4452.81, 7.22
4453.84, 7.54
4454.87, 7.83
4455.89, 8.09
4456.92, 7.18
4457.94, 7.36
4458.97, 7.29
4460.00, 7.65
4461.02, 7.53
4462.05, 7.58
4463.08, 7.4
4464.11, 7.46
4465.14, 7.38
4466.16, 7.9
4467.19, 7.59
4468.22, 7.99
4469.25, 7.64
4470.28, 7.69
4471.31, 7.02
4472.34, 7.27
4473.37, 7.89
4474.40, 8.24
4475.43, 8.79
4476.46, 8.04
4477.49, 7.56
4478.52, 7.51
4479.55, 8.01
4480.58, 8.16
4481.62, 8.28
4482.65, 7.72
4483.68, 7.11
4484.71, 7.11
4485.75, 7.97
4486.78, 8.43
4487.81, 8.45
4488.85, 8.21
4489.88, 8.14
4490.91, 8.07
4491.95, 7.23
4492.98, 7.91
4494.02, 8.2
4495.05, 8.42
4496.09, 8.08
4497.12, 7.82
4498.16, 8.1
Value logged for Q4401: 1.2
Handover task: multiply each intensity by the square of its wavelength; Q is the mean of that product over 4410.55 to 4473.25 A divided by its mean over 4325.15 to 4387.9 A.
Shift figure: 1.11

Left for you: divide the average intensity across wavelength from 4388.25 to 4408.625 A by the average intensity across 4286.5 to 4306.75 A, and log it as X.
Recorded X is 1.20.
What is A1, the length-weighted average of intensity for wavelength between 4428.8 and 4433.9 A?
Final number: 7.76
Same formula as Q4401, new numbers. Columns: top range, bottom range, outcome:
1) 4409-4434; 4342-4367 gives 1.11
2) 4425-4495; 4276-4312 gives 1.31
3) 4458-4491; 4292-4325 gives 1.32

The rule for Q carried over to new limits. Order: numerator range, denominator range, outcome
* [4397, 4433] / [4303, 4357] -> 1.18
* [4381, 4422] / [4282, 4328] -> 1.20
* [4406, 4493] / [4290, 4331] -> 1.29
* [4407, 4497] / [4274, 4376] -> 1.19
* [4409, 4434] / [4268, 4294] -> 1.20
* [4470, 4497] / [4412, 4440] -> 1.04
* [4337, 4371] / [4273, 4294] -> 1.08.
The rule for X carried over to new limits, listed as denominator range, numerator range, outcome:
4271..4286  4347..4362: 1.09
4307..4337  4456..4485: 1.11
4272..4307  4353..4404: 1.14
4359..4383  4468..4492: 1.03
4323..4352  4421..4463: 1.12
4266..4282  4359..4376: 1.06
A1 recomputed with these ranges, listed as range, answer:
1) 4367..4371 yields 7.74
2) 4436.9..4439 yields 7.19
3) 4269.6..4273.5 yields 6.93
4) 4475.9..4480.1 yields 7.8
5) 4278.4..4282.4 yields 7.48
